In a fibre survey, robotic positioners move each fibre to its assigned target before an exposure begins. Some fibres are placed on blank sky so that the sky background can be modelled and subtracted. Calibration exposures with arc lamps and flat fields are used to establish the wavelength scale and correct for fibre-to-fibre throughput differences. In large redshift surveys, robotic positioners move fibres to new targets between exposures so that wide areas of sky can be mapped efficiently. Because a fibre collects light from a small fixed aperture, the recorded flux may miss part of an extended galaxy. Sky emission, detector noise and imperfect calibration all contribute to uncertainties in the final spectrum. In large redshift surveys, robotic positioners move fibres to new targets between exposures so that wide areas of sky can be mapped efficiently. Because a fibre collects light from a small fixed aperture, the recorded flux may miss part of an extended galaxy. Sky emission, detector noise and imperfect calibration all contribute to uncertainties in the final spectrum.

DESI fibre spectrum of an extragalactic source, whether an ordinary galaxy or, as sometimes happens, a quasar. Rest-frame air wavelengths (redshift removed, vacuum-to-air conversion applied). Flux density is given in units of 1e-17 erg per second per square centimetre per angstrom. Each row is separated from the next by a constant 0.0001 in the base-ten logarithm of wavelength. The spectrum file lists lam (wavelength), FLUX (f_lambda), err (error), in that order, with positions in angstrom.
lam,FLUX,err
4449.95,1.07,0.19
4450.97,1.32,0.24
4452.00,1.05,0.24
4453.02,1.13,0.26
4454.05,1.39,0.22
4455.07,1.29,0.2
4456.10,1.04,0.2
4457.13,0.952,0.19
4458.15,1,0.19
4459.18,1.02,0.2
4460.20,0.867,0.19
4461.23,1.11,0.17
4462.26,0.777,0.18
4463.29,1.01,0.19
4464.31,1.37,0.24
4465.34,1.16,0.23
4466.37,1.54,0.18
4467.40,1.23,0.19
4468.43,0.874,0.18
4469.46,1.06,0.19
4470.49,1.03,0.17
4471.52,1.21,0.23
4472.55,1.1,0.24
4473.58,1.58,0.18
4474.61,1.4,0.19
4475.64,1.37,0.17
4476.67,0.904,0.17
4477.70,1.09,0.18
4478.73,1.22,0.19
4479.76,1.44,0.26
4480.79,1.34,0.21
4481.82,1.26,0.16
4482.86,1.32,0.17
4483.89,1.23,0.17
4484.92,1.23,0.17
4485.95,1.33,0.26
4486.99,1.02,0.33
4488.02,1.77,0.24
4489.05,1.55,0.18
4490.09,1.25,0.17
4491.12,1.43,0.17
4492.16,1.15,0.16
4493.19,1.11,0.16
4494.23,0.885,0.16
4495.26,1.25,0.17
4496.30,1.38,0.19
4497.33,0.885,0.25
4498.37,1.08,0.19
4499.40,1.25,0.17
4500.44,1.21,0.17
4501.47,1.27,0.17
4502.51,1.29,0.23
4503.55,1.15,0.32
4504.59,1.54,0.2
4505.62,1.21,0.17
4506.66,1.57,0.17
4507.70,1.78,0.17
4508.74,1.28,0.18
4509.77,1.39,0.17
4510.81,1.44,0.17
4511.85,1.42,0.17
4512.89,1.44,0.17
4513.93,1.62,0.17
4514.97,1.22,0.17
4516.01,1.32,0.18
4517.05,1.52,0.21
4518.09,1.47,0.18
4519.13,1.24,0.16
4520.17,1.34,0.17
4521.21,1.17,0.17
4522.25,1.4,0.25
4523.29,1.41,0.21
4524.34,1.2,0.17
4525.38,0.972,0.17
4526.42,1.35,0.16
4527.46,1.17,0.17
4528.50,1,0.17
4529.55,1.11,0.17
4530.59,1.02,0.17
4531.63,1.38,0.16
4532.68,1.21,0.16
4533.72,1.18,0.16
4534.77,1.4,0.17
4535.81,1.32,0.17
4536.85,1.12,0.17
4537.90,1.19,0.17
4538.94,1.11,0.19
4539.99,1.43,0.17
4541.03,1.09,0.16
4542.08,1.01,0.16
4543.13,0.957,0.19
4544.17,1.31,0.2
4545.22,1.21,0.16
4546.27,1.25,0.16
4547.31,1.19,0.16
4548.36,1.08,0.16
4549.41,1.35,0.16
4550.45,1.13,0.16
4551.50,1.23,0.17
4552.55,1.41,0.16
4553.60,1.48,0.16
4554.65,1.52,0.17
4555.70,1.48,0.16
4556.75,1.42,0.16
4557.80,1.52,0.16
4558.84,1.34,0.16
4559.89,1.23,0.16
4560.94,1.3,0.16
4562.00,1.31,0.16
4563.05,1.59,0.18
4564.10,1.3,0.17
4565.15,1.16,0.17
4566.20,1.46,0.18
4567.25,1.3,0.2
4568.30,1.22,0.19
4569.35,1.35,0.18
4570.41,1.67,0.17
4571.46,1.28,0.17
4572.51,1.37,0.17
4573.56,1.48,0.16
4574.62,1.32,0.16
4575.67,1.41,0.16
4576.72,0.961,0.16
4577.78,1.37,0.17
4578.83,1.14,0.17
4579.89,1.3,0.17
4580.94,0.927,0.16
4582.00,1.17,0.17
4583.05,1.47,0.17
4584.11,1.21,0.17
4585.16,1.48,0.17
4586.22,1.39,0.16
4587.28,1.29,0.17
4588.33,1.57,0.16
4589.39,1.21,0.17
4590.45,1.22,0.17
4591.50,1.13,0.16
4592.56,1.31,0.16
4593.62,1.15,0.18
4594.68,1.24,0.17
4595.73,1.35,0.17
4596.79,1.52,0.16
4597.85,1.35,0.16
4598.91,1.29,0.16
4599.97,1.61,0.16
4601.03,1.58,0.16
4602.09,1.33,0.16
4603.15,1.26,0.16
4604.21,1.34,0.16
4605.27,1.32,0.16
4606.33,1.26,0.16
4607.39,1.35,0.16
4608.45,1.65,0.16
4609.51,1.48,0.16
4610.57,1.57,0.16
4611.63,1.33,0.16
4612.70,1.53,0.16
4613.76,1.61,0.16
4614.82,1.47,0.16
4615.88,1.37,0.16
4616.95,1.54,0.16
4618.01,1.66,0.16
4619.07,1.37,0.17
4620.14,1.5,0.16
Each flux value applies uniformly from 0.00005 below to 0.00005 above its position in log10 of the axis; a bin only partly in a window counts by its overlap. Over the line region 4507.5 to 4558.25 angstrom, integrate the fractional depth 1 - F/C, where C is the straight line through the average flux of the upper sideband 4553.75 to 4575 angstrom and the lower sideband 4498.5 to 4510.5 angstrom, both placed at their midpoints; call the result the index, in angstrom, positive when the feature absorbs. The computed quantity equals 2.9 angstrom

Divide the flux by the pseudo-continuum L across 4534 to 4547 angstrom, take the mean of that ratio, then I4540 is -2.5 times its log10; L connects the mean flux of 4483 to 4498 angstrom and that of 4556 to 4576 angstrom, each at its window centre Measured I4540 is 0.11 mag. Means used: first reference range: 1.25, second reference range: 1.37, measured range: 1.2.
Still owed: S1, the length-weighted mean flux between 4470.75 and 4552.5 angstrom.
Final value 1.27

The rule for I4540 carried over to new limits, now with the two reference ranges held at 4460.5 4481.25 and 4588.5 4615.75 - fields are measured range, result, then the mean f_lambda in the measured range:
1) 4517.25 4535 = 0.03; 1.24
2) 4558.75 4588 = 0.02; 1.32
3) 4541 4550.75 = 0.12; 1.16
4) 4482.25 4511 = -0.06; 1.29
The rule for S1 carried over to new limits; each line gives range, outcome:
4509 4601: 1.3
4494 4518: 1.33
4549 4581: 1.34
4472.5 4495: 1.28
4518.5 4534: 1.21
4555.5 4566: 1.36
